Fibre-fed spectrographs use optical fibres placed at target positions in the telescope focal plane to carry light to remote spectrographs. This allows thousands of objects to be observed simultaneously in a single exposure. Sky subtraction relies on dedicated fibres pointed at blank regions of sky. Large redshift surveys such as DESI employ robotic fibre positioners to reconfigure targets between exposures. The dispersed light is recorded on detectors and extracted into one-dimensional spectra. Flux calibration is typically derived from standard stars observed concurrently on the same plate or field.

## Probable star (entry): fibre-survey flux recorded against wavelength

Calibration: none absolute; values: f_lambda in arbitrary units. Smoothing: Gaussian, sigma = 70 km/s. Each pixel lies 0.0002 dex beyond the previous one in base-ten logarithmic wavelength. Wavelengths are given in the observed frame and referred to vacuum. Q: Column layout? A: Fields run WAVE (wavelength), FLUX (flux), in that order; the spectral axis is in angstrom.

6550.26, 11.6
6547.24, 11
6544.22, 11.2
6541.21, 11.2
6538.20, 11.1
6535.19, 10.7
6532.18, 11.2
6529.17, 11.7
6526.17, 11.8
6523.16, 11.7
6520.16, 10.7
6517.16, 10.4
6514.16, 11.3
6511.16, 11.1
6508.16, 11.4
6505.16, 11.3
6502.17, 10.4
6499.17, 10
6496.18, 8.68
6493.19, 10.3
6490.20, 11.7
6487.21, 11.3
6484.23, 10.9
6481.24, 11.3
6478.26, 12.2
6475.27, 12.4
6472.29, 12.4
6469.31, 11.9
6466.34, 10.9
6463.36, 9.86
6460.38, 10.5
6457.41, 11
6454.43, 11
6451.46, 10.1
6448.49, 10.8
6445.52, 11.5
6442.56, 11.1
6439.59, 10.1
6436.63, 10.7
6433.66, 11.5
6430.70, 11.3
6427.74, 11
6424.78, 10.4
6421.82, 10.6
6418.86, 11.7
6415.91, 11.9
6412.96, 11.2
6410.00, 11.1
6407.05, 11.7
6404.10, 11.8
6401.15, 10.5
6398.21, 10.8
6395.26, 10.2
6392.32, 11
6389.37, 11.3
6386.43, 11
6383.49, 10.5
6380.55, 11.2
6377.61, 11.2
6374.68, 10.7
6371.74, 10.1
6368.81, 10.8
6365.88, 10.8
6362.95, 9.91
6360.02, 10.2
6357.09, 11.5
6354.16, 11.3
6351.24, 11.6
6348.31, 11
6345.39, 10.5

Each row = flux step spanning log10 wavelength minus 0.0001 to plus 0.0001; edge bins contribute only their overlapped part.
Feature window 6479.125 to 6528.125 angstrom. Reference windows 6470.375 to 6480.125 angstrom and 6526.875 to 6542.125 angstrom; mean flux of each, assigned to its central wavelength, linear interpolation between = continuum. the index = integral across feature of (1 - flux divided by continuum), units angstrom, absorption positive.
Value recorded 3.5 angstrom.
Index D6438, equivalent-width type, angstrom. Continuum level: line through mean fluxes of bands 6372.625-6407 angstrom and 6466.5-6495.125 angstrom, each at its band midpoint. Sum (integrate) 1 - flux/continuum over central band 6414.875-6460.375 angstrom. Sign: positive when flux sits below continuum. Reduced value 1.2 angstrom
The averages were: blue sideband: 10.9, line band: 11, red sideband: 11.5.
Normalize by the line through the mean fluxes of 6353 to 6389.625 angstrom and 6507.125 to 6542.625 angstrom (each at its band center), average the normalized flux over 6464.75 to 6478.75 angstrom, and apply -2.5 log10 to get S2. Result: -0.08 mag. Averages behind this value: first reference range 10.8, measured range 11.9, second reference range 11.2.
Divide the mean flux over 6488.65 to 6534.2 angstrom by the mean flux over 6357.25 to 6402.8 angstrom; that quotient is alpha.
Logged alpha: 1.02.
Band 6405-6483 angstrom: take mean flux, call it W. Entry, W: 11.2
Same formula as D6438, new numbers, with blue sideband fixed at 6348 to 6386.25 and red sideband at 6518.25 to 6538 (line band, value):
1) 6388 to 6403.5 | 0.1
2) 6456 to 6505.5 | 0.6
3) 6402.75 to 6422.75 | -0.9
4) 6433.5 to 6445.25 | 0.2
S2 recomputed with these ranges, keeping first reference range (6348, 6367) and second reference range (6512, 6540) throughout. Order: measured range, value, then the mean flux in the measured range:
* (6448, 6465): 0.05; 10.5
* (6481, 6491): -0.02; 11.3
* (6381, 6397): 0.01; 10.8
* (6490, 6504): 0.10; 10.1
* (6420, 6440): 0.02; 10.9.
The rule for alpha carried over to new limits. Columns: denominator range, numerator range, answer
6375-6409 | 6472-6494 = 1.05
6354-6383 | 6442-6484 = 1.04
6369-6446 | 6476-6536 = 1.00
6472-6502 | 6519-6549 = 1.02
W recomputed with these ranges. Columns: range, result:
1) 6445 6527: 11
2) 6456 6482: 11.4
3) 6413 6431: 11.1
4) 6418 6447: 11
